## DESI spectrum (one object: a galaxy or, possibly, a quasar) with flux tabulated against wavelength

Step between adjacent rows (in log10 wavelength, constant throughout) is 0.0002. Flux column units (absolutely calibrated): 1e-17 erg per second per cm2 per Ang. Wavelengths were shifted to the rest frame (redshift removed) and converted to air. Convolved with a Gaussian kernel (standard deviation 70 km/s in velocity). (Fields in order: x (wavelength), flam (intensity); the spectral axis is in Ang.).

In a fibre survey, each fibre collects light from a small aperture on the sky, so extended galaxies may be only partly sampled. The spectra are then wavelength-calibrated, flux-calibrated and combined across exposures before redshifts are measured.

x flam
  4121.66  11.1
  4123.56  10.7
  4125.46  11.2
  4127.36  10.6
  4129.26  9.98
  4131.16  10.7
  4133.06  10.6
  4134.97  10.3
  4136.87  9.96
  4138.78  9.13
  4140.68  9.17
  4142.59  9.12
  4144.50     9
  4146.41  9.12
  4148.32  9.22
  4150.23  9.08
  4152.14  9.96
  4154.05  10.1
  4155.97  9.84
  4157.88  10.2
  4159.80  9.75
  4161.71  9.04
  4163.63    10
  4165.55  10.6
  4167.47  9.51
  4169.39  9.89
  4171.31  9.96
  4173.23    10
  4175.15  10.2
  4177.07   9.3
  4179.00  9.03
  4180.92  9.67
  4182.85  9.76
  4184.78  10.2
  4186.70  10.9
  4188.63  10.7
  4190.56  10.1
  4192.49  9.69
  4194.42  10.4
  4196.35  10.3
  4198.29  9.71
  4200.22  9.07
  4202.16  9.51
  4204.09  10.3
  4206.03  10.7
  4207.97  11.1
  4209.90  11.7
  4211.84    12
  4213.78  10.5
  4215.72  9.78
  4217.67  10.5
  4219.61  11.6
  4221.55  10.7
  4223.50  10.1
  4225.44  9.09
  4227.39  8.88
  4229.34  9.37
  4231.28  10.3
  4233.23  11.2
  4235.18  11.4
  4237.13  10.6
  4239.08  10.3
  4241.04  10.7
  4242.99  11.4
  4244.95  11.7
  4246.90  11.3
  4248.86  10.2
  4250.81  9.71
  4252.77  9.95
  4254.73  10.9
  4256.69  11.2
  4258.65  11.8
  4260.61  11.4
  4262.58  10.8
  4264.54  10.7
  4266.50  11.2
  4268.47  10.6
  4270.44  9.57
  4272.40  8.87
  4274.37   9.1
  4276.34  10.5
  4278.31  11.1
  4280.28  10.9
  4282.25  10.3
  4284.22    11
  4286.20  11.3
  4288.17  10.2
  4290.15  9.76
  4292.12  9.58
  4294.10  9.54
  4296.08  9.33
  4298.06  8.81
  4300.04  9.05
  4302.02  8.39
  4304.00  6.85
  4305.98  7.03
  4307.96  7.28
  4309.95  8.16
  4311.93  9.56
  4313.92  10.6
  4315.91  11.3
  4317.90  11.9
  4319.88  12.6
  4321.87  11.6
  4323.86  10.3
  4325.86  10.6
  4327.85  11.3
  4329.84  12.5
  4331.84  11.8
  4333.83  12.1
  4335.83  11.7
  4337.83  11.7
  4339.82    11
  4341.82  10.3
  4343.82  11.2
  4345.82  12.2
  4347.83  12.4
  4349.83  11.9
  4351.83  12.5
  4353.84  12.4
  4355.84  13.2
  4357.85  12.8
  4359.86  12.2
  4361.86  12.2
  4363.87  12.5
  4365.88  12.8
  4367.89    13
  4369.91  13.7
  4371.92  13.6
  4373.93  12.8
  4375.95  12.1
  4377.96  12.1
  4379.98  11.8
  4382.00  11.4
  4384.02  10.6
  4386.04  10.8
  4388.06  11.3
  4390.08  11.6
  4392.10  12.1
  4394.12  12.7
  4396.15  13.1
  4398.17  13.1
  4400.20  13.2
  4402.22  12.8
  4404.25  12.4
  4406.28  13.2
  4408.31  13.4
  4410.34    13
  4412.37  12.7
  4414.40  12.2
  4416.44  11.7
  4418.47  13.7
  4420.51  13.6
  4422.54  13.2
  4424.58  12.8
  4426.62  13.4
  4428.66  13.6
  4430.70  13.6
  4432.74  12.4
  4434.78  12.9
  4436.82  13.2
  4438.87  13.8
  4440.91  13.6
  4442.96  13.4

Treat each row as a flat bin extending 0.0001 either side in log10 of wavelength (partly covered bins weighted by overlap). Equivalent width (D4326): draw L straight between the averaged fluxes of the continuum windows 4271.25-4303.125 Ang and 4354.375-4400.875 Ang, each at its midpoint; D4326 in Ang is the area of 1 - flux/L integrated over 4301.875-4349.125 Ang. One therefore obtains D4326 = 1.3 Ang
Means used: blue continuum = 9.85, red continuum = 12.4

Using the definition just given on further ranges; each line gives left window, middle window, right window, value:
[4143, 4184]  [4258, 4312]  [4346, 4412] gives 7.2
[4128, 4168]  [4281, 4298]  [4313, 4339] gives 1.7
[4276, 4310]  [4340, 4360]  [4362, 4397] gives -1.4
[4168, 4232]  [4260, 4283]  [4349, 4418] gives 1.3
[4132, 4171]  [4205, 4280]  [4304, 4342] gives -3.1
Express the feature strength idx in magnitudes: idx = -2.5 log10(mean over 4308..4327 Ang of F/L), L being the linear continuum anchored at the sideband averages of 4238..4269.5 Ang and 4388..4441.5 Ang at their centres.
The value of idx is 0.109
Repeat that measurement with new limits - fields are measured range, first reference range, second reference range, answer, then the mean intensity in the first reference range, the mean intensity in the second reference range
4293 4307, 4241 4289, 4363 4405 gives 0.30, 10.7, 12.4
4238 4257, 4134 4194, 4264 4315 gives -0.11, 9.76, 9.58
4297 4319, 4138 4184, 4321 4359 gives 0.25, 9.61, 11.8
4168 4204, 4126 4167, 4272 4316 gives -0.02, 9.79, 9.47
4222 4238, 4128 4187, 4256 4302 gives -0.01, 9.78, 10.2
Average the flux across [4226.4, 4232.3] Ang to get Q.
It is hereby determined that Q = 9.53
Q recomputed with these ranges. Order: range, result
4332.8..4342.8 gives 11.4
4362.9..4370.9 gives 13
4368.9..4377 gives 13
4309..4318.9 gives 10.3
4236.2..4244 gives 10.7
